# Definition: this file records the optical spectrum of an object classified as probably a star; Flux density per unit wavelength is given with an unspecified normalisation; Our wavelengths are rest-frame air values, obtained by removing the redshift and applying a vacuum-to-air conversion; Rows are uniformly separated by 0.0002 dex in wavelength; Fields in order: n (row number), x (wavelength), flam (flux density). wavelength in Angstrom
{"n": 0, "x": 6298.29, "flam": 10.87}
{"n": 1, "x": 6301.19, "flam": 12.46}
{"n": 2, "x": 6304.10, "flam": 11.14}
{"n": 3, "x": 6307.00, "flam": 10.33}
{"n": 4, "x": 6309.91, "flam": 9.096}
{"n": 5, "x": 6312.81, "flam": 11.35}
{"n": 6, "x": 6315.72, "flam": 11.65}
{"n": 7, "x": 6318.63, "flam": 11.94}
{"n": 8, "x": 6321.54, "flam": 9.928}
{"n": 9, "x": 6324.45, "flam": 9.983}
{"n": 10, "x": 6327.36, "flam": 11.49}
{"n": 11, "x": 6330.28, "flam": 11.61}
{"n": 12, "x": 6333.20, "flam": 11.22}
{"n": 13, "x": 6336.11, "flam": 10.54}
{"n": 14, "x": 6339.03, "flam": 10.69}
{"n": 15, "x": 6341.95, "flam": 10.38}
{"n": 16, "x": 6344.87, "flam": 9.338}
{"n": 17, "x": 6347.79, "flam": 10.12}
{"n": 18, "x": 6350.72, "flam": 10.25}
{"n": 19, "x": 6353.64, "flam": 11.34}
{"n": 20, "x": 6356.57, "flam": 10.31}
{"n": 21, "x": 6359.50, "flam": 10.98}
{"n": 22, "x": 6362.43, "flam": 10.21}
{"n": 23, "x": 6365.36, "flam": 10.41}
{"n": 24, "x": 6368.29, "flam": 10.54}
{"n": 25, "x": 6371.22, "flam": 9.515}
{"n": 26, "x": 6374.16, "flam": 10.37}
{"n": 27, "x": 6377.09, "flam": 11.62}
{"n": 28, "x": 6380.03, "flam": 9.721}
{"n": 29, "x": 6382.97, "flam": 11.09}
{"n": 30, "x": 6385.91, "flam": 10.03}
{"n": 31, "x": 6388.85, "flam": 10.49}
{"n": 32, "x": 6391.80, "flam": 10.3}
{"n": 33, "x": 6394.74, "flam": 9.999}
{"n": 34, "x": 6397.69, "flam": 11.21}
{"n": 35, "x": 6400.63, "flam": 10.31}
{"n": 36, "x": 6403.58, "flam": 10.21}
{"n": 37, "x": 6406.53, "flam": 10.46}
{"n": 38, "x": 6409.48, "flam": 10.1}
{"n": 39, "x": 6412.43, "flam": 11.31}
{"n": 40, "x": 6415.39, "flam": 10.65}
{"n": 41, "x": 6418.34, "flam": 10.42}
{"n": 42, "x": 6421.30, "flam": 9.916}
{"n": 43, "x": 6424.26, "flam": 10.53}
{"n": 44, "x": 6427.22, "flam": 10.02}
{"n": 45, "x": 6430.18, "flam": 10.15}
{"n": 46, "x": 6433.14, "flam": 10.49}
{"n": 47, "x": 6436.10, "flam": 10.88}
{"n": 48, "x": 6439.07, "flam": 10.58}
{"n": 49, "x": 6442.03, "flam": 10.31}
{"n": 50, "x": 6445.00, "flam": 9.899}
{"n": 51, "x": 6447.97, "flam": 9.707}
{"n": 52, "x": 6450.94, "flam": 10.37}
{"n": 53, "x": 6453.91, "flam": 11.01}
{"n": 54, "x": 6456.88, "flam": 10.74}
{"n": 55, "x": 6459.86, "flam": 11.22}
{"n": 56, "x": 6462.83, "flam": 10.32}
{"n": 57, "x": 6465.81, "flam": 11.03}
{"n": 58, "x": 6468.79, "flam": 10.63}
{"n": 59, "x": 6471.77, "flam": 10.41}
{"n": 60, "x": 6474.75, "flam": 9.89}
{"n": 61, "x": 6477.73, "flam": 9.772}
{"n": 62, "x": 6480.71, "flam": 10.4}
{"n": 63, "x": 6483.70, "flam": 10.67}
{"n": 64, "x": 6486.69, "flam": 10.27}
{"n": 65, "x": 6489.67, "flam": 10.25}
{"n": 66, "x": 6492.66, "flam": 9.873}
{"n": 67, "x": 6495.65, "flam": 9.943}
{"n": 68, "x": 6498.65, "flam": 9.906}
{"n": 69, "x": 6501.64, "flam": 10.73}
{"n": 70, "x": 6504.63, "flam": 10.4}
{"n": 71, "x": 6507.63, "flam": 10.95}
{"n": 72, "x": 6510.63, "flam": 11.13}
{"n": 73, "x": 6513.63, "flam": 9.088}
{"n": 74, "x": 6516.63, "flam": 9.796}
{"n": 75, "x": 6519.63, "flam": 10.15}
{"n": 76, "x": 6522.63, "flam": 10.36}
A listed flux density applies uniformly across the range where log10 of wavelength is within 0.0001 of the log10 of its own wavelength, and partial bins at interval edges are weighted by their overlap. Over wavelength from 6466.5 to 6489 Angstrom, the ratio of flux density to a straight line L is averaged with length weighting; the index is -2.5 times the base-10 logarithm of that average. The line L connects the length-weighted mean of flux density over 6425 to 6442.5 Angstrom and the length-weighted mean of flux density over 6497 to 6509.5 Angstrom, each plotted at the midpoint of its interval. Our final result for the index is 0.02 mag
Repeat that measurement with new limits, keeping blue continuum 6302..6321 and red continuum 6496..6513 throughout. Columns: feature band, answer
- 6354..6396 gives 0.04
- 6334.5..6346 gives 0.06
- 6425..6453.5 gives 0.03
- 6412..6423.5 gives 0.02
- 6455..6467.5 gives -0.02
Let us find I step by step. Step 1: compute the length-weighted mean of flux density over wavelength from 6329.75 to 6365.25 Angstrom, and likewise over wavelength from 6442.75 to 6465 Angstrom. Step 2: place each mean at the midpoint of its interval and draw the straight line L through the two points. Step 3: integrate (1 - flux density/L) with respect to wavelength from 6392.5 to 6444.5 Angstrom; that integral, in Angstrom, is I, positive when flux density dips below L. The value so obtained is 0.34 Angstrom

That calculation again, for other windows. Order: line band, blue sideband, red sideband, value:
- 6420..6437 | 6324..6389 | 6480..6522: 0.13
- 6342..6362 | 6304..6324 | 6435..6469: 0.54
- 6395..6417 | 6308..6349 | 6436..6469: 0.03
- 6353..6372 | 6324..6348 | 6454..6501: 0.23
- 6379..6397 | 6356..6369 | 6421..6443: 0.23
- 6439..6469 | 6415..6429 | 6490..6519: -0.81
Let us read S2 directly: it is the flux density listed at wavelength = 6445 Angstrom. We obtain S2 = 9.899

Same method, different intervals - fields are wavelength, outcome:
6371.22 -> 9.515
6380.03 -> 9.721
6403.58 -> 10.21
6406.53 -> 10.46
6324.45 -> 9.983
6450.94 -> 10.37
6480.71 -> 10.4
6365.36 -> 10.41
